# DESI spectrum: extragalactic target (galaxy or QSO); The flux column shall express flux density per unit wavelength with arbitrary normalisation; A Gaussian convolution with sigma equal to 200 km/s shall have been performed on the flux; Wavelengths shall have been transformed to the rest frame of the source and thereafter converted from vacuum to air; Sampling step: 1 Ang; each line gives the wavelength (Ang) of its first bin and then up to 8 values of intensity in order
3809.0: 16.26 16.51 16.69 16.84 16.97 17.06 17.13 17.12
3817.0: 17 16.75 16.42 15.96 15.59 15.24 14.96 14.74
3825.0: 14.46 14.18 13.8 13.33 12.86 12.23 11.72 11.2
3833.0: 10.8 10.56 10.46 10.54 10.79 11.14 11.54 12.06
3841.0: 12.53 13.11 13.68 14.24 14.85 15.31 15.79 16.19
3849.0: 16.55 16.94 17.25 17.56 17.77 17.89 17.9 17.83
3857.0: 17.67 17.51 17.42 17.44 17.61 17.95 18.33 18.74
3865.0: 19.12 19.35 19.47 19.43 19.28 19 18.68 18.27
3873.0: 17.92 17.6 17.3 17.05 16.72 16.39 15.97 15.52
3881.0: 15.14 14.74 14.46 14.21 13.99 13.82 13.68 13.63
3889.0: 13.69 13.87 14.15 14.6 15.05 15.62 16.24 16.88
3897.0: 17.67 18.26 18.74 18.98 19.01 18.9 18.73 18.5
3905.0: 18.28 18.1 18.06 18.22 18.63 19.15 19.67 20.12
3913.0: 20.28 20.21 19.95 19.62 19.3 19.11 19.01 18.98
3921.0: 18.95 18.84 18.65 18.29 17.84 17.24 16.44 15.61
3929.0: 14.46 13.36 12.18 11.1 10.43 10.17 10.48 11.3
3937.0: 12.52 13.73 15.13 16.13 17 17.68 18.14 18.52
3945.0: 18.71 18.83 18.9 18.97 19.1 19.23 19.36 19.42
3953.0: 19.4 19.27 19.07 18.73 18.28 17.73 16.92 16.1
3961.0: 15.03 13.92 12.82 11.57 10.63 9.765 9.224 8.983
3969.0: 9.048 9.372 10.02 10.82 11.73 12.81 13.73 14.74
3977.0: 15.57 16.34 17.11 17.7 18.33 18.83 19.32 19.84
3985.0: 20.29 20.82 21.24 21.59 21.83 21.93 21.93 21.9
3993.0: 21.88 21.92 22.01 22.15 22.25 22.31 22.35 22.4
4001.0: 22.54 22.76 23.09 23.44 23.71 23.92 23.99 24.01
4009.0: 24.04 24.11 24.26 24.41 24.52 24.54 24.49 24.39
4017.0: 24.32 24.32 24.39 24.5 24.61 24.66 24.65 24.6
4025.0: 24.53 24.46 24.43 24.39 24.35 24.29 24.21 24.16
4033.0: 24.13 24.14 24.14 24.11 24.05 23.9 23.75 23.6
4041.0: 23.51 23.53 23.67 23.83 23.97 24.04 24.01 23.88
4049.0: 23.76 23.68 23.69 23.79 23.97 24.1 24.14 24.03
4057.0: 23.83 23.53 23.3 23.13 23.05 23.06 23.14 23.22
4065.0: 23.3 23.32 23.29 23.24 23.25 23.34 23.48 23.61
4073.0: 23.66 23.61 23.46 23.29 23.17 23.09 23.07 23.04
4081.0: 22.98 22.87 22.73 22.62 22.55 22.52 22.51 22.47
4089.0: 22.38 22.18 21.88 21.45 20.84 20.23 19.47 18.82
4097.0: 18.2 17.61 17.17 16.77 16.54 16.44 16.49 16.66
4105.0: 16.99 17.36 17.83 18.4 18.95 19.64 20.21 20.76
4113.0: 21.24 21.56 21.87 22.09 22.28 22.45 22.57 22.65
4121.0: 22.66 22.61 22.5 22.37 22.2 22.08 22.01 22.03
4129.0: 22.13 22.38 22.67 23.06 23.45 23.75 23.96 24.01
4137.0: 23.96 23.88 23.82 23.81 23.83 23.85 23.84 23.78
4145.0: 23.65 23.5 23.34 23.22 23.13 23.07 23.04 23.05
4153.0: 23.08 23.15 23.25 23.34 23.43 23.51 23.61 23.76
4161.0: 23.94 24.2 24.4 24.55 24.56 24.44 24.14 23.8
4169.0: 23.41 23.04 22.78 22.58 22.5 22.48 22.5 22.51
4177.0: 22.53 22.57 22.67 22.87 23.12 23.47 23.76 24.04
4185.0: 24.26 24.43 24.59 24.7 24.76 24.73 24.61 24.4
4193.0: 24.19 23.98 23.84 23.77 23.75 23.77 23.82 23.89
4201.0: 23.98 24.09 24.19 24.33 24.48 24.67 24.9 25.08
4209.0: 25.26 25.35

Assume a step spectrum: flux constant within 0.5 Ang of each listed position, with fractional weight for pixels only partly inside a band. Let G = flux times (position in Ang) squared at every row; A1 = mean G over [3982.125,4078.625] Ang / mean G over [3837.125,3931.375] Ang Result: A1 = 1.5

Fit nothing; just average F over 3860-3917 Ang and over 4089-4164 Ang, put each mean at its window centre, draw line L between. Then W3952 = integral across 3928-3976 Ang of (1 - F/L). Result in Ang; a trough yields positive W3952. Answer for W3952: 10.0 Ang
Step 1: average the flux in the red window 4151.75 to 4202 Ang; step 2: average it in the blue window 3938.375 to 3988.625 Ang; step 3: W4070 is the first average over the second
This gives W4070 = 1.5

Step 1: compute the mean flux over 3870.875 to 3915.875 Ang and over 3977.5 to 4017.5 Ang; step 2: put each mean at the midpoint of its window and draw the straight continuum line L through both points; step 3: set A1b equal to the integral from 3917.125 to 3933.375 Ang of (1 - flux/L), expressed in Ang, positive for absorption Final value 1.9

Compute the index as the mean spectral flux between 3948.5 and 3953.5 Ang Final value 19.3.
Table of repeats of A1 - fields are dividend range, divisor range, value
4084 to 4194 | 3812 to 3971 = 1.58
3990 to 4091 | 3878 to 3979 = 1.56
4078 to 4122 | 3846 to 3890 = 1.36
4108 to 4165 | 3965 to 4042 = 1.16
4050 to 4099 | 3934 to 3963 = 1.43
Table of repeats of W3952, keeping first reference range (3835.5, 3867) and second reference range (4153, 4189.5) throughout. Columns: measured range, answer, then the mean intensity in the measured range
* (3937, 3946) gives 0.67 Ang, 16.7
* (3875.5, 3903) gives 1.62 Ang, 15.9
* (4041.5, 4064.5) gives -3.26 Ang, 23.7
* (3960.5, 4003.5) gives 4.07 Ang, 17.3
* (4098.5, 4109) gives 2.29 Ang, 17.2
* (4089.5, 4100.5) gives 1.12 Ang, 19.5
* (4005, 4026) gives -4.77 Ang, 24.3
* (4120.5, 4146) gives -0.56 Ang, 23.1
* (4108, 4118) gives 0.57 Ang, 20.9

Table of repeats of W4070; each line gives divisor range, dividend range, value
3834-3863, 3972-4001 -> 1.27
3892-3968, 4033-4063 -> 1.41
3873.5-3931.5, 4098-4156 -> 1.27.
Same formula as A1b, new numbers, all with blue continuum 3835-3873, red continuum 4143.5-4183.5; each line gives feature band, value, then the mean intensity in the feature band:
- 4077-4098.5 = -0.01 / 21.6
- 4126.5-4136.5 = -0.14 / 22.9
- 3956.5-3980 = 7.06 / 13.2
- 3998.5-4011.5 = -2.42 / 23.4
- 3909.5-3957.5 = 2.39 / 17.2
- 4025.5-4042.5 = -3.05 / 24.1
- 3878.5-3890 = 1.76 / 14.4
